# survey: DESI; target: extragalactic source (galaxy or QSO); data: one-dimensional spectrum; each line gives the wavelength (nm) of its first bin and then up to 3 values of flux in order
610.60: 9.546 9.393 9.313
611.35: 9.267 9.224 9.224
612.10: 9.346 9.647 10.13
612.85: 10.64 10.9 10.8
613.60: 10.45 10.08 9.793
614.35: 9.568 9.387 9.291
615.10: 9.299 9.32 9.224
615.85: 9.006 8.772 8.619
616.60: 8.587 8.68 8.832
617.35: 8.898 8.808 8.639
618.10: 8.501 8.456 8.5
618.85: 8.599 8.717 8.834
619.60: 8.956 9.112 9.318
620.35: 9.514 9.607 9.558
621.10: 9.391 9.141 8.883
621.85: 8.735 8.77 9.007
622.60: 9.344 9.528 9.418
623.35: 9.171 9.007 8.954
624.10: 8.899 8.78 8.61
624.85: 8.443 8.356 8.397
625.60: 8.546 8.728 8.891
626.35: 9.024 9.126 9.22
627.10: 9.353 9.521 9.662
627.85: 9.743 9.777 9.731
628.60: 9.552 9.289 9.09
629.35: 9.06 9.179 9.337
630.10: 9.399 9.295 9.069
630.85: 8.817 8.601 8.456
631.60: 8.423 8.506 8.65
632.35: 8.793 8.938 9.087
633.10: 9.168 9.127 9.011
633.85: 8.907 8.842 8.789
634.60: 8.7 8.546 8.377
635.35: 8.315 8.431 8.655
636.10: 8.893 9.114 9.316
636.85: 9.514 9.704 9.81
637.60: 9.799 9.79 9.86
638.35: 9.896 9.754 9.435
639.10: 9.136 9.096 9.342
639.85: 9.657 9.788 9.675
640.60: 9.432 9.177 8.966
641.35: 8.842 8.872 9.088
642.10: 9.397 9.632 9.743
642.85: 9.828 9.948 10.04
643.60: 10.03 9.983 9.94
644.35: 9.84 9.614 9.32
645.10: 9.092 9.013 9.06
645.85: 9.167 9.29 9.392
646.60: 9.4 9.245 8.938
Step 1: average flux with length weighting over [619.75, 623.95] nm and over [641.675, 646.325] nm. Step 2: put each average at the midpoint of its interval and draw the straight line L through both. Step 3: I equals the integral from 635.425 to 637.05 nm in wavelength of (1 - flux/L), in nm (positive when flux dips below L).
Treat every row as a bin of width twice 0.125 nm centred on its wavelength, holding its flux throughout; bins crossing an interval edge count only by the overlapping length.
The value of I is 0.07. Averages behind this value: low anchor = 9.21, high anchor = 9.55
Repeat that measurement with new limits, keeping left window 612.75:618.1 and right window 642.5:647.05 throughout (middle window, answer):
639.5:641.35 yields 0.02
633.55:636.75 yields 0.25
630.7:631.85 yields 0.11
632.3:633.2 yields 0.04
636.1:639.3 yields -0.02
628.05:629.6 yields 0.01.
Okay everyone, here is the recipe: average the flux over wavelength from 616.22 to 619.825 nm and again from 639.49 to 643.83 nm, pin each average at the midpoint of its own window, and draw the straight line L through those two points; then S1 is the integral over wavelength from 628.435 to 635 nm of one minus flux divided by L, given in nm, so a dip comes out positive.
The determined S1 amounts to 0.16 nm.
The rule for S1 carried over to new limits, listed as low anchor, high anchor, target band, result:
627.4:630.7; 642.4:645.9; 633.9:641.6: 0.26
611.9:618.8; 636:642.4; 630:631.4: 0.06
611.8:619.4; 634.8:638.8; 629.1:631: 0.02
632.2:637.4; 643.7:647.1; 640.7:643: -0.01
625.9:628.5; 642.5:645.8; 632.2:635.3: 0.21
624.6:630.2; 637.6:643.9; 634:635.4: 0.11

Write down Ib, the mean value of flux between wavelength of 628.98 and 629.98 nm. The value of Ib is 9.17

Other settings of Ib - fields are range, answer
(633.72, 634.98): 8.76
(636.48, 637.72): 9.63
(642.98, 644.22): 9.99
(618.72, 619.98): 8.84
